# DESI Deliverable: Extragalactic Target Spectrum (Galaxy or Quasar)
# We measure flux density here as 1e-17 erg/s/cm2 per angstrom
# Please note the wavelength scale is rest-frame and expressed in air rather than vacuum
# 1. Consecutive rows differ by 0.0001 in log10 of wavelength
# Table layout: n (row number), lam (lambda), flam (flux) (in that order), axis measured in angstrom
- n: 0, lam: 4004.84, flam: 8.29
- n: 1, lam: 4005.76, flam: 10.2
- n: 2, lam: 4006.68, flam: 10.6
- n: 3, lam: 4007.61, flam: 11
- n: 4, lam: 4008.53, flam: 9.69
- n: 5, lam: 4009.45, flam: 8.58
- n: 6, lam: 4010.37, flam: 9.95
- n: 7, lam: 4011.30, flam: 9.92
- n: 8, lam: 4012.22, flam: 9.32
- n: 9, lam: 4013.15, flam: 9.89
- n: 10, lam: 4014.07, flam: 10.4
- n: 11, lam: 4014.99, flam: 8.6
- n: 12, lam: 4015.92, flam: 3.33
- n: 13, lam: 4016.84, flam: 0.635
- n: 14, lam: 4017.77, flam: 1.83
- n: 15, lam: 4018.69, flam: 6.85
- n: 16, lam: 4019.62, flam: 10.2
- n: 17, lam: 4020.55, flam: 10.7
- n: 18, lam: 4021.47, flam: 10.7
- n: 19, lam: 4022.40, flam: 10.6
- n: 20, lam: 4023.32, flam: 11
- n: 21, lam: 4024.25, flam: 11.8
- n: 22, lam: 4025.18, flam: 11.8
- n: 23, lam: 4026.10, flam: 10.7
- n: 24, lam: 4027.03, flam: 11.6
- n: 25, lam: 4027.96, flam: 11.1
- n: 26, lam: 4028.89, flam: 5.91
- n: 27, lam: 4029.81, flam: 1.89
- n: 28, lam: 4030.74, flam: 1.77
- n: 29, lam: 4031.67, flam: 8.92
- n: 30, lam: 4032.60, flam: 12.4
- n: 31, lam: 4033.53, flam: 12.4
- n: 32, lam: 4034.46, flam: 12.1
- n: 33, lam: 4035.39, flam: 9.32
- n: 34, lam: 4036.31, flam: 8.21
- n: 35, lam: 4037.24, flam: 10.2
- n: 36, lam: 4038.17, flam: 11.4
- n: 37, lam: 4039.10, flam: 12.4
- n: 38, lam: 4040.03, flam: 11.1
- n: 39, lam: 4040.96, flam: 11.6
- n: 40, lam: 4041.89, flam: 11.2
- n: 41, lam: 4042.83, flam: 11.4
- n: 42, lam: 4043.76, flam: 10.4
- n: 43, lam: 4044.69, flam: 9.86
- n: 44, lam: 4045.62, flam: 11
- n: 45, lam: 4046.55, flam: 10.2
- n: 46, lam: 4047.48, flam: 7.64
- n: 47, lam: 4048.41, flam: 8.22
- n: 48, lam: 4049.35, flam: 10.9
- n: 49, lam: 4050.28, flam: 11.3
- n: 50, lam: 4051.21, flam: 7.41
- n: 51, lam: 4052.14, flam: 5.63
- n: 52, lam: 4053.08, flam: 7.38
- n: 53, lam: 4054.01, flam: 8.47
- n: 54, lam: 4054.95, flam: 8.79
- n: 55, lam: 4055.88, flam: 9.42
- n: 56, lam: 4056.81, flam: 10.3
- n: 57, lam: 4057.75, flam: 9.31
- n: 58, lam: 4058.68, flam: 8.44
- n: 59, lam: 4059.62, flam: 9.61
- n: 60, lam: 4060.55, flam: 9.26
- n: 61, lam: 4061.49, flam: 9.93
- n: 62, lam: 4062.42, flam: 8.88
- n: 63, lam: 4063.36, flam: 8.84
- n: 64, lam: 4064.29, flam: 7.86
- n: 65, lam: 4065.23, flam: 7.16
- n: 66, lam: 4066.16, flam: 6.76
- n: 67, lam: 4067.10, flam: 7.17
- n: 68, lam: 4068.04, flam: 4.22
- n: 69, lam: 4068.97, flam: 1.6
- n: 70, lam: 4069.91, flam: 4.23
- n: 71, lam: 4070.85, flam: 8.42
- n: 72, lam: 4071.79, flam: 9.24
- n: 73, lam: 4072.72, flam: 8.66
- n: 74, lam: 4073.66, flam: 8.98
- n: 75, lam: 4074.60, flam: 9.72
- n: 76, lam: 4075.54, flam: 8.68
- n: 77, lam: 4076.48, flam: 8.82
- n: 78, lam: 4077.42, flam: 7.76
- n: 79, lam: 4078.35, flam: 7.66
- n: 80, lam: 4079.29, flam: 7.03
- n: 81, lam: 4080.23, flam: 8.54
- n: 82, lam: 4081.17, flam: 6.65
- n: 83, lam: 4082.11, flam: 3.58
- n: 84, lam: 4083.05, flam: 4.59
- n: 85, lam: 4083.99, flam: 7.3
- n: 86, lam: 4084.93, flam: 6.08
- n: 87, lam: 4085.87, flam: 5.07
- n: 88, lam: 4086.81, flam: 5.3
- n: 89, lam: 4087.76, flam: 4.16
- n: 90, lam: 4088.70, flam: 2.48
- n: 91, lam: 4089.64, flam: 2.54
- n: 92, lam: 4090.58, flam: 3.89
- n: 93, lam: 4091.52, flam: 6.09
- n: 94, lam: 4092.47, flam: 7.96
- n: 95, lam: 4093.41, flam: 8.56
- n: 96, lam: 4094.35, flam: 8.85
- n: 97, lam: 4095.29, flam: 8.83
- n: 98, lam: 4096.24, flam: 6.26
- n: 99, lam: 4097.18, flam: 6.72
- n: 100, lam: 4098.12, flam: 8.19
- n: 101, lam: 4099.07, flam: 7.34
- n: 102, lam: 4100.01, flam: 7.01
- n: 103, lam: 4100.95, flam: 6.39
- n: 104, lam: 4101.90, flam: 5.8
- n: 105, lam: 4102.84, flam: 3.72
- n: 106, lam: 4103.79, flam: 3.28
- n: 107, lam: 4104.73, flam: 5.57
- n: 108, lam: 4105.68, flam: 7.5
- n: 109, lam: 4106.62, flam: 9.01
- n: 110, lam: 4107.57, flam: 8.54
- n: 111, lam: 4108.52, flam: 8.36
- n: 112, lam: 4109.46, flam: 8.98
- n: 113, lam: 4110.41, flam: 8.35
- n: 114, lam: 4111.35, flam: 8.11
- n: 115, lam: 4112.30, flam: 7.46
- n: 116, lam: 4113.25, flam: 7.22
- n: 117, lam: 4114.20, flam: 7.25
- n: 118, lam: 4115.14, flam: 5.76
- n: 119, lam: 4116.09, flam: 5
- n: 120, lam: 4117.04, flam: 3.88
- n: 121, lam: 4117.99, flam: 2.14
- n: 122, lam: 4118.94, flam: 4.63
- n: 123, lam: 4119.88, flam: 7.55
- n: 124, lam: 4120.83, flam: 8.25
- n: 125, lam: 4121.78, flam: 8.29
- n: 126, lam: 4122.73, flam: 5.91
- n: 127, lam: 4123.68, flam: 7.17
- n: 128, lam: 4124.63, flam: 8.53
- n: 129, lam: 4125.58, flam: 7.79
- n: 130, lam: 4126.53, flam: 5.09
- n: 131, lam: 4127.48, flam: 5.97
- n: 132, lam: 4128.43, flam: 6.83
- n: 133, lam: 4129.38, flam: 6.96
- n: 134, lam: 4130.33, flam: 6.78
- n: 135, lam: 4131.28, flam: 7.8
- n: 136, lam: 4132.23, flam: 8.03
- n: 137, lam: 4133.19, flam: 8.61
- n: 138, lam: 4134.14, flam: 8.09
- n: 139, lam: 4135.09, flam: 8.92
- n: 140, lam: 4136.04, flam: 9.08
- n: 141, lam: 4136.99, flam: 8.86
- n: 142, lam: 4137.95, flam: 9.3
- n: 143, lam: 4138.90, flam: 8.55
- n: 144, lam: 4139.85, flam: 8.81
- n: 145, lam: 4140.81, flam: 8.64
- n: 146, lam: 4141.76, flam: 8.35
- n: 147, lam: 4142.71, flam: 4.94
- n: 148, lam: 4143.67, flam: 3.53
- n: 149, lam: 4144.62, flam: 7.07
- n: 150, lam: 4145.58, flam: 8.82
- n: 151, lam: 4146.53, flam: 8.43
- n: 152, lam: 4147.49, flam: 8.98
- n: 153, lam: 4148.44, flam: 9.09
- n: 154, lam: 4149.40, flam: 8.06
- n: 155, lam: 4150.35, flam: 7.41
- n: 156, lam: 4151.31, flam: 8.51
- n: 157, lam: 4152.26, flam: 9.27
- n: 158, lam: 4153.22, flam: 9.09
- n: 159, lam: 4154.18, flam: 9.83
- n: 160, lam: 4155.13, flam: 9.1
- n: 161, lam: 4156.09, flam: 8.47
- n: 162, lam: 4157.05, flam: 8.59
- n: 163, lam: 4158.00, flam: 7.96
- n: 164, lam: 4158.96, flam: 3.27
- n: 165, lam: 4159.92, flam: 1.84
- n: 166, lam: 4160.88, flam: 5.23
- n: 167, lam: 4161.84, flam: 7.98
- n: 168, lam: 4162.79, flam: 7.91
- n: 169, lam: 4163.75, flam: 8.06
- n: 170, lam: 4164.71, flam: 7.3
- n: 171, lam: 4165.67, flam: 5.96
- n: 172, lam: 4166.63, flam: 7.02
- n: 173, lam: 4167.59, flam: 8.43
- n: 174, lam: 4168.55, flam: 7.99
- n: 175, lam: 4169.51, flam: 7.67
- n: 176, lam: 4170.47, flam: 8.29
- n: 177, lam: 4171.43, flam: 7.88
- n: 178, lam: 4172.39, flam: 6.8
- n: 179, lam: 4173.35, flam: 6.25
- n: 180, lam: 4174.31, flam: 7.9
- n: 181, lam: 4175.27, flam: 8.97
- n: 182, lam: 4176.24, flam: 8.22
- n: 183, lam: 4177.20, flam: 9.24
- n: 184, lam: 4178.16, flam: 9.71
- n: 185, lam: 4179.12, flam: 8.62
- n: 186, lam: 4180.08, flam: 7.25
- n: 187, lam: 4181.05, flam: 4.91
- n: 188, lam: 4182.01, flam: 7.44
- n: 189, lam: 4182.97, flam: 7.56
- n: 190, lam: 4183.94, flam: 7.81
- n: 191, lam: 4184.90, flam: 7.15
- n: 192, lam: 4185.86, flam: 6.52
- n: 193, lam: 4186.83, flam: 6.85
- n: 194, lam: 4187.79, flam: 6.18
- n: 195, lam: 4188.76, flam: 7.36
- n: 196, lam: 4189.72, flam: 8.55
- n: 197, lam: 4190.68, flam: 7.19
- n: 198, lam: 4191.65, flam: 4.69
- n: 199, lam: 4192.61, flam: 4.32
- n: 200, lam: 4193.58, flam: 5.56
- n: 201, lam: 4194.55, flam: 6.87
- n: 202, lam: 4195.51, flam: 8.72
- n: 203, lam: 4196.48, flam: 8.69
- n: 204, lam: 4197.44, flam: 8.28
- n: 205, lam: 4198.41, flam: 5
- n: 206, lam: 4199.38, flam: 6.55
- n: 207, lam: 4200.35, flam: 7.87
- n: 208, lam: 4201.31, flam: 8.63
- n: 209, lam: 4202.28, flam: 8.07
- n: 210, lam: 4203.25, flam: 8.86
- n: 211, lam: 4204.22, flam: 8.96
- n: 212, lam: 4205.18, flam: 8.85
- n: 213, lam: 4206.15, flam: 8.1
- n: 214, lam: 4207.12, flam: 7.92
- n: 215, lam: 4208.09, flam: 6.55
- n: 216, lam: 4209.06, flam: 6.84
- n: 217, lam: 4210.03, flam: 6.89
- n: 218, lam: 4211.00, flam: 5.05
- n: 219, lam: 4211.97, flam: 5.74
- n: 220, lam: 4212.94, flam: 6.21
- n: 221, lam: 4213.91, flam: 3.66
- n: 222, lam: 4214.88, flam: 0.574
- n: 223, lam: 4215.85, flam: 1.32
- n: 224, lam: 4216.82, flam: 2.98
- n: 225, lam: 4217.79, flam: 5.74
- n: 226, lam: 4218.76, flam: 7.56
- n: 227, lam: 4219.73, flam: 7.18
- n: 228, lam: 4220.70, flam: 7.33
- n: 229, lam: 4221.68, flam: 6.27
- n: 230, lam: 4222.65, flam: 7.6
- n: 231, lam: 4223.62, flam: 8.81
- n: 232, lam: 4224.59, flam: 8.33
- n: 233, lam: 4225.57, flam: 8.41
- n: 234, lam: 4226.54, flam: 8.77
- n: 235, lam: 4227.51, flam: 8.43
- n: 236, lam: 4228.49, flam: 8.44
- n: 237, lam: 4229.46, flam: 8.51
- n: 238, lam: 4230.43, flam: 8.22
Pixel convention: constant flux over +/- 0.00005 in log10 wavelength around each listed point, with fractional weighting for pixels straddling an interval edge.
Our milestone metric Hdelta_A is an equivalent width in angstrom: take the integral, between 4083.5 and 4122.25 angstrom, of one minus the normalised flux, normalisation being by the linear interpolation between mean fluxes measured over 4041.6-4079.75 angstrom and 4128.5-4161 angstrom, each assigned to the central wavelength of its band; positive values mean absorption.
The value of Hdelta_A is 8.1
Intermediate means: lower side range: 8.47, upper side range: 7.79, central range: 6.43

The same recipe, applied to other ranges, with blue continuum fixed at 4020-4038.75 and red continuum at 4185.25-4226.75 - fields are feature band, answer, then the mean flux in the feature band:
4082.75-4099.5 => 4.91 angstrom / 6.13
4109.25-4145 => 4.04 angstrom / 7.16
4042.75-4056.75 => 0.35 angstrom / 9.18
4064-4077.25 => 2.61 angstrom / 7.25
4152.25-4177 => -0.18 angstrom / 7.49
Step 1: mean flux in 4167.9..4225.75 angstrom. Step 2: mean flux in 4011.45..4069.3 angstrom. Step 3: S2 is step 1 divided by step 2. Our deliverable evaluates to 0.8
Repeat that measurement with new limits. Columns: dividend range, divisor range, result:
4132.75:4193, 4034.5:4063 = 0.79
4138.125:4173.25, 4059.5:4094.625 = 1.11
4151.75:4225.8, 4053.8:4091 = 1.00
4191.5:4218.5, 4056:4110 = 0.90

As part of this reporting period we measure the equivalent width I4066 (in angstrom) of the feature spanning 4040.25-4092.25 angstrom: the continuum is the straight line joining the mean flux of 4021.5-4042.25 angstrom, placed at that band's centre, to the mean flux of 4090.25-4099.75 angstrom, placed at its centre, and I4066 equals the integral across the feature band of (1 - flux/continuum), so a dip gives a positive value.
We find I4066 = 5.3 angstrom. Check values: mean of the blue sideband 9.98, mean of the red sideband 7.31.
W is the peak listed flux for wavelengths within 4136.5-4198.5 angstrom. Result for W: 9.83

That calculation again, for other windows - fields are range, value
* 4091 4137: 9.08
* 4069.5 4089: 9.72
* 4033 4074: 12.4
